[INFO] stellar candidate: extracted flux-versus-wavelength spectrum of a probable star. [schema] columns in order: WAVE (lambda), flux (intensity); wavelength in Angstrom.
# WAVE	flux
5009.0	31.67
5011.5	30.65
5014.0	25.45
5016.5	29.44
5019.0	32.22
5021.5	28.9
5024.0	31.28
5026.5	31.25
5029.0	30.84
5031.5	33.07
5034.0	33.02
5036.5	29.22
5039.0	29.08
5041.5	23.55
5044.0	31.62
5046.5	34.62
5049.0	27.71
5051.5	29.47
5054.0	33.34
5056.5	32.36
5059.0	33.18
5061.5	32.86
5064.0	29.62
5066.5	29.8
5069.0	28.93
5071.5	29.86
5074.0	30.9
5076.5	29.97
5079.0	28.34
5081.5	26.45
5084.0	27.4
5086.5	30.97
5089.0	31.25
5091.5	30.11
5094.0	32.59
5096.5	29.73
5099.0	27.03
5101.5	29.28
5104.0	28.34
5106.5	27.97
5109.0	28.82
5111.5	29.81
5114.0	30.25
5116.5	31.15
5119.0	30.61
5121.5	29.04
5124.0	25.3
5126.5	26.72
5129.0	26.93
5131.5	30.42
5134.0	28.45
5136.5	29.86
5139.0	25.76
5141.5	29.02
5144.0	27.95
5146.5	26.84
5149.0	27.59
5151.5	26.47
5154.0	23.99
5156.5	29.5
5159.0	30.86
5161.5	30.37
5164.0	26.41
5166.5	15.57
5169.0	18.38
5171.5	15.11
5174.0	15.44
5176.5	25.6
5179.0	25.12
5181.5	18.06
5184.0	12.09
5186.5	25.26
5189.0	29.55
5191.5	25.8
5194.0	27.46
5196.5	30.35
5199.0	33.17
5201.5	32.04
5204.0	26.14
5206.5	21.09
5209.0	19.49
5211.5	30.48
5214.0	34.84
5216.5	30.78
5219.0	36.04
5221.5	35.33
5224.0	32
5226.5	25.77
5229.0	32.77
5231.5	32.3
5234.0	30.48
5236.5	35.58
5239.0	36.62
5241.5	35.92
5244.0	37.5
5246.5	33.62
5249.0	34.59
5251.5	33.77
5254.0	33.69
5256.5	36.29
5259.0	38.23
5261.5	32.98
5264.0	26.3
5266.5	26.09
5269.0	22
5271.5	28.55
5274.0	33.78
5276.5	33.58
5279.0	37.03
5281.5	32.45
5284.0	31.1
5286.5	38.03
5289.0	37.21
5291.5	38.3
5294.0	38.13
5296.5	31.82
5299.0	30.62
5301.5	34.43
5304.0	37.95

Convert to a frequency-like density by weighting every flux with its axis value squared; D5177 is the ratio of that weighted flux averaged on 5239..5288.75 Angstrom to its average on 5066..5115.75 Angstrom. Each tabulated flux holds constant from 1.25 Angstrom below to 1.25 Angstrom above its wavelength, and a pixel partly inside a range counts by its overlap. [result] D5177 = 1.2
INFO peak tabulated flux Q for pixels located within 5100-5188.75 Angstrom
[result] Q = 31.15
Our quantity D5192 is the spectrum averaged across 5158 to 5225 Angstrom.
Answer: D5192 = 26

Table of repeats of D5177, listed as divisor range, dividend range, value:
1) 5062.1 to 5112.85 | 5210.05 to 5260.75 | 1.22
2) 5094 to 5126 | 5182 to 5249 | 1.08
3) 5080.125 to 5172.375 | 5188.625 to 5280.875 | 1.19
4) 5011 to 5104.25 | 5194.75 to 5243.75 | 1.10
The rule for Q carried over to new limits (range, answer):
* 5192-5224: 36.04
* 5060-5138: 32.86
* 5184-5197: 30.35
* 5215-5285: 38.23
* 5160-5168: 30.37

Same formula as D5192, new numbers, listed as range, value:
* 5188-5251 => 31.2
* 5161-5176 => 20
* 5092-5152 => 28.6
